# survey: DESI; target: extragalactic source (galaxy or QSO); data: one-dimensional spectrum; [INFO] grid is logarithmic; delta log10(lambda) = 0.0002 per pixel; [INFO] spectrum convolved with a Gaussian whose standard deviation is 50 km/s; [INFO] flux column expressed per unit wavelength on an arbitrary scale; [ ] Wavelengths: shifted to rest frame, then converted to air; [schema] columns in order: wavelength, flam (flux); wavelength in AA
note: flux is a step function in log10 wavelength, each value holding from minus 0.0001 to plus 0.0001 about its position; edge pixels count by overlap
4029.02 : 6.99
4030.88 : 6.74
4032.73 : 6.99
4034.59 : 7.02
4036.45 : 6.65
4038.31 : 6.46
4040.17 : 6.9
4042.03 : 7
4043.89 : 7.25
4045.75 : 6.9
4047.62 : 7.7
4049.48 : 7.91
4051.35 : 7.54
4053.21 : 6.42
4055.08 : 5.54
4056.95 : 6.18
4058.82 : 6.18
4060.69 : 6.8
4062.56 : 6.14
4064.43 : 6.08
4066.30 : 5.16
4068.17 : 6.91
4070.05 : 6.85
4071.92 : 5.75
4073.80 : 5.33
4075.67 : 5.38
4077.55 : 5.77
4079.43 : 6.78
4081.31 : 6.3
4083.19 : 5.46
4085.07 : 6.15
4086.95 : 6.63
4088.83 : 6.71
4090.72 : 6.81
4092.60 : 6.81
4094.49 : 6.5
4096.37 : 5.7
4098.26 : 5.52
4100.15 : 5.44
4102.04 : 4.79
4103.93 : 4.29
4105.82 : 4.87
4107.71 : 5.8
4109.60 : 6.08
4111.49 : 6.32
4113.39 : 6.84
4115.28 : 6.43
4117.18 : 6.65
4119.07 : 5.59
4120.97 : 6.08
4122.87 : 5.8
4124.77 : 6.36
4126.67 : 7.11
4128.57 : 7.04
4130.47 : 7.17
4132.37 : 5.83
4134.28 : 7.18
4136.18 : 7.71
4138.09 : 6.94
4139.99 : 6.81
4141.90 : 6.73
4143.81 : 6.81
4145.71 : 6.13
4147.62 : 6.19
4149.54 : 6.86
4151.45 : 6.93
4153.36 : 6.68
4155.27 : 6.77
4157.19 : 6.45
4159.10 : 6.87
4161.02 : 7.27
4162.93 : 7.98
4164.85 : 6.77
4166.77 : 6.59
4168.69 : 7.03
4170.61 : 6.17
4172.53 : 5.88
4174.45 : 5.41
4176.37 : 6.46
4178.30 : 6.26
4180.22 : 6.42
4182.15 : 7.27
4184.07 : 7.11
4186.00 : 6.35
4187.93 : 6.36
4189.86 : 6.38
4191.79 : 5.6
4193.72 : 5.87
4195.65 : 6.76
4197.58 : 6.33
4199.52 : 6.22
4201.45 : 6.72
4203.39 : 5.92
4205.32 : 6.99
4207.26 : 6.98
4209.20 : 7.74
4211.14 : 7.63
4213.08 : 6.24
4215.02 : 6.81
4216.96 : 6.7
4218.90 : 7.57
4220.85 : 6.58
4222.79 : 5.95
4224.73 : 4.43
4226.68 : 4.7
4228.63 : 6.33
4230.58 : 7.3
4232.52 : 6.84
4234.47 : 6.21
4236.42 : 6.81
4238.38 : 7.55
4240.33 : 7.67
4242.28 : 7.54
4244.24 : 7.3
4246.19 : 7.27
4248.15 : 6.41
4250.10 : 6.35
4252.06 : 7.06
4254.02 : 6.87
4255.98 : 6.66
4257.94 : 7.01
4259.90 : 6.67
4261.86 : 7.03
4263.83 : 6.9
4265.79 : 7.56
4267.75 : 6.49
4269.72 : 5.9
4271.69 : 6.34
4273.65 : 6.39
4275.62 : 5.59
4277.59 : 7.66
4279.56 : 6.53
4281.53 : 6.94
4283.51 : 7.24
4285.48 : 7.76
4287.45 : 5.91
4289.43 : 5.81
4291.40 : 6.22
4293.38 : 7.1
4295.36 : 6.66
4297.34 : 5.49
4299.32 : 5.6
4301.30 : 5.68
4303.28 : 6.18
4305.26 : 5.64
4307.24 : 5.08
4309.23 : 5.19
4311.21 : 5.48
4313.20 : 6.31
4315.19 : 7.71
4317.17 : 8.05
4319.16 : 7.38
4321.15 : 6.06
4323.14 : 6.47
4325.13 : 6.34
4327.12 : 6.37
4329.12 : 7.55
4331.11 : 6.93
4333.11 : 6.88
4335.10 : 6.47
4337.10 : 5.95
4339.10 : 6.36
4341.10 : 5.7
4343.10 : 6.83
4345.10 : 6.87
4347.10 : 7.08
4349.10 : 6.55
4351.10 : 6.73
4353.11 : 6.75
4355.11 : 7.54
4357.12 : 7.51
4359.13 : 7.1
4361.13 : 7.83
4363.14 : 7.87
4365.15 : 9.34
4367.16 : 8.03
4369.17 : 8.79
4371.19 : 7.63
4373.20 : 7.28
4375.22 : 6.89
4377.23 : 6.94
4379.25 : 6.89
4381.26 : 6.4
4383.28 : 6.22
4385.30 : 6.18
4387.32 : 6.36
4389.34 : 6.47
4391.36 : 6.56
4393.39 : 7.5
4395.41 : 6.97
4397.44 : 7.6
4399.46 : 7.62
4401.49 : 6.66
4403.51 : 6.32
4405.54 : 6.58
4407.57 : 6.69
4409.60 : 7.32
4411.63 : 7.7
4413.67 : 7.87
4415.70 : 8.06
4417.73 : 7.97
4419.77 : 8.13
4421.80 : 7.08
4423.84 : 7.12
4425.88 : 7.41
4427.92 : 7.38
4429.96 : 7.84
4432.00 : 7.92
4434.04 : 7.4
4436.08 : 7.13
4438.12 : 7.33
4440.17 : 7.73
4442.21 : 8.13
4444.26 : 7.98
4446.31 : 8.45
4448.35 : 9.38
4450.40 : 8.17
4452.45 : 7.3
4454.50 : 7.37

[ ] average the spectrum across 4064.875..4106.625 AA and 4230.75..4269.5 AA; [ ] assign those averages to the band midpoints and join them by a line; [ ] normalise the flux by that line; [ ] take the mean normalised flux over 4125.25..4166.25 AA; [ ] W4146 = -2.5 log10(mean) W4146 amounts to -0.09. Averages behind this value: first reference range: 5.91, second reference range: 6.94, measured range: 6.86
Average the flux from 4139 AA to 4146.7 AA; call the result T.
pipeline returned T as 6.63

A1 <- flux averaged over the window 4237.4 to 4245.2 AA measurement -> 7.51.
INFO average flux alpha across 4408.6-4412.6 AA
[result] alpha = 7.51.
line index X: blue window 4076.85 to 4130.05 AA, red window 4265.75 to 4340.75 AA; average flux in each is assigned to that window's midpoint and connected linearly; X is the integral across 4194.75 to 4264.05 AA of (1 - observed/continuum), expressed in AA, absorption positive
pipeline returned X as -4.5 AA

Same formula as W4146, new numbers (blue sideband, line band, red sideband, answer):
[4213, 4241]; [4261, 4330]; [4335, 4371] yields 0.07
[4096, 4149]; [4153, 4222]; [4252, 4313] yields -0.06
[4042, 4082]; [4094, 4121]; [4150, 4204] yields 0.12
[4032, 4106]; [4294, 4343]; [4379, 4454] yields 0.12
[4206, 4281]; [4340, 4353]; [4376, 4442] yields 0.06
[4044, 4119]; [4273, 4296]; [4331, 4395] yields 0.02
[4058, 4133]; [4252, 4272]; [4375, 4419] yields -0.03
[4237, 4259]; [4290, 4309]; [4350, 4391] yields 0.20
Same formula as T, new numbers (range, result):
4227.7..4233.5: 6.83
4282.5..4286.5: 7.48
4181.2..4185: 7.2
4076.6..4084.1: 6.07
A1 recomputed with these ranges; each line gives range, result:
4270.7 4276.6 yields 6.11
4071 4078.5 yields 5.56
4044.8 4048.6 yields 7.31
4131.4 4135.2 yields 6.5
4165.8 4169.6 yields 6.8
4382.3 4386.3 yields 6.2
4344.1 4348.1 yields 6.98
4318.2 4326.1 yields 6.56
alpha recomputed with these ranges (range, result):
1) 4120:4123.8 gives 5.93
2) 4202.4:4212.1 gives 7.05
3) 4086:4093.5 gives 6.74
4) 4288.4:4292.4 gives 6.01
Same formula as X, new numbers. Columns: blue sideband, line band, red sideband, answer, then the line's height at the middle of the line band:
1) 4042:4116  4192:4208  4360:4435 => 0.5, 6.63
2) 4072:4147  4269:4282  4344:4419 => 0.7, 6.82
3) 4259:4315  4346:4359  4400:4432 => -0.3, 6.87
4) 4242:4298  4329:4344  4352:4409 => 1.0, 6.98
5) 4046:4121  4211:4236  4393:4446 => 1.2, 6.7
